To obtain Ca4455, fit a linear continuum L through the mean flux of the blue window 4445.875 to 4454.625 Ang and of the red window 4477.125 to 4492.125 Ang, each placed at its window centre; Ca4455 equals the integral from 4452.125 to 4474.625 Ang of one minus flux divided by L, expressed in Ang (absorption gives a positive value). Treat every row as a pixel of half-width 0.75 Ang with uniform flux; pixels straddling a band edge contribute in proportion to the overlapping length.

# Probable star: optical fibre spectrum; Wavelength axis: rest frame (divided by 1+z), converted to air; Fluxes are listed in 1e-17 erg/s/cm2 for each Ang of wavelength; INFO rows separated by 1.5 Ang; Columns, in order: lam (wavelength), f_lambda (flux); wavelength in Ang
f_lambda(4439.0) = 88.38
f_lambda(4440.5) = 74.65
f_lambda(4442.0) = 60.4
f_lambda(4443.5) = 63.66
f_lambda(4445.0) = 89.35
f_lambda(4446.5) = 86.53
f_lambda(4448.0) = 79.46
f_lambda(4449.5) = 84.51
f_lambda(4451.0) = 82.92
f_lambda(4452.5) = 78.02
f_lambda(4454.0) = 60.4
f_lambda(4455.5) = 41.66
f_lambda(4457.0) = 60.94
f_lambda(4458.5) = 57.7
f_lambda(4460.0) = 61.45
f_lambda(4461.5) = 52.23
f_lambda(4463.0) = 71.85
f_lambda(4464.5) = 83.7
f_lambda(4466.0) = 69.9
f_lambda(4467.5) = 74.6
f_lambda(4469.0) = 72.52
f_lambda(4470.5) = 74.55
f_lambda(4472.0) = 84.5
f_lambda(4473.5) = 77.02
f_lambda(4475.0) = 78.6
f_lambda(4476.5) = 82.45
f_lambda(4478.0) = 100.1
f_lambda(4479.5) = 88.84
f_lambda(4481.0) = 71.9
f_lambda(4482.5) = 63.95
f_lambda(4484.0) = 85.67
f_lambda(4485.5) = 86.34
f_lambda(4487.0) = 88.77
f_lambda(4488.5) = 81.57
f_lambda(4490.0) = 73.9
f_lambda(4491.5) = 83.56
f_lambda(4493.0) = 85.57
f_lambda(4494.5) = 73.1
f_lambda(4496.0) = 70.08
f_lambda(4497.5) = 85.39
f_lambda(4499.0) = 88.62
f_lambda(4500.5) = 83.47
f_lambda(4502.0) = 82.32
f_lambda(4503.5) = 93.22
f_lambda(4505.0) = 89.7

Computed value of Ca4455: 3.4 Ang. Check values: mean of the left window 78.8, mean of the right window 82.5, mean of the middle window 68.1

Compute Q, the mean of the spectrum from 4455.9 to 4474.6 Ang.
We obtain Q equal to 69.7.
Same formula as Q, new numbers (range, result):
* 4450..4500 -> 75.6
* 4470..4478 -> 81.5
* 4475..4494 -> 82.4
